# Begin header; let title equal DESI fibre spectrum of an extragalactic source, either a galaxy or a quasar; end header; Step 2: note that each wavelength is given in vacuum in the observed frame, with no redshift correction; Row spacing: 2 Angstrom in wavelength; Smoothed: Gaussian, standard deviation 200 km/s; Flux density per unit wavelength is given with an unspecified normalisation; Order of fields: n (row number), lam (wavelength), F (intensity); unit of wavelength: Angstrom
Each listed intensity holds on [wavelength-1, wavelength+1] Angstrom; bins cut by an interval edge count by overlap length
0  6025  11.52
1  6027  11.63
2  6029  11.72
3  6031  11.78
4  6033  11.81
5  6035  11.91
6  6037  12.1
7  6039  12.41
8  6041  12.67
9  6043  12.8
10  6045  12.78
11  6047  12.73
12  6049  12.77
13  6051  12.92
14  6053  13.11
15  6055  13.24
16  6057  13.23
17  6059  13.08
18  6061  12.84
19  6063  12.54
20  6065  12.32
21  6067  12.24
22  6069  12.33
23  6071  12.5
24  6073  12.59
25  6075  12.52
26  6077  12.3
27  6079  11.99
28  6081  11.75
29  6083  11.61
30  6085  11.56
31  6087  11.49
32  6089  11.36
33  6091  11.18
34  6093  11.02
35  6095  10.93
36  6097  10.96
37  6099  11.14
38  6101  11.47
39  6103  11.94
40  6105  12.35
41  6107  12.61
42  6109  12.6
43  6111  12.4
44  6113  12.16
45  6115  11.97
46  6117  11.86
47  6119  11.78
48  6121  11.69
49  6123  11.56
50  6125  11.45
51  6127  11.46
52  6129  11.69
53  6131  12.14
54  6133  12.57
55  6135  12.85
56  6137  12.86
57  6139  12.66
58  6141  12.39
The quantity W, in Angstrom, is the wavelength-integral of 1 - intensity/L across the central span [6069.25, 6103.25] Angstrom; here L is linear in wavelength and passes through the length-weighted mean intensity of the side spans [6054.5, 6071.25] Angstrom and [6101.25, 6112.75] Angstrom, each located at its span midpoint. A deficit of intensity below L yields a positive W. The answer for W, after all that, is 2.2 Angstrom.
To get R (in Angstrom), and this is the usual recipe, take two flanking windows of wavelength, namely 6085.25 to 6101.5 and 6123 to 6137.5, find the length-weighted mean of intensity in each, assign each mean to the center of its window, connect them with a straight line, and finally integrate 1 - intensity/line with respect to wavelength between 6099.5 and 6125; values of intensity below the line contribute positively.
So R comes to -0.8 Angstrom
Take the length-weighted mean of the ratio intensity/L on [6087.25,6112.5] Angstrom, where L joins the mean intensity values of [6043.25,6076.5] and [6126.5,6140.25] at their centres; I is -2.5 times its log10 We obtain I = 0.08 mag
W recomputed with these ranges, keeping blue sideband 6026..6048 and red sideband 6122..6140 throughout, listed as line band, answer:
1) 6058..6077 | -0.5 Angstrom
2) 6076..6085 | 0.2 Angstrom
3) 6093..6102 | 0.8 Angstrom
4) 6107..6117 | -0.1 Angstrom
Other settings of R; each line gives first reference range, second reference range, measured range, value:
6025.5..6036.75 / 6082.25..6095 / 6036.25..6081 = -4.08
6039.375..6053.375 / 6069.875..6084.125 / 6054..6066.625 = -0.33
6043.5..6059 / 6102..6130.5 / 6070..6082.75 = 0.35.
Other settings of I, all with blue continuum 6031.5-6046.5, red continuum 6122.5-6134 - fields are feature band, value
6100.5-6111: -0.03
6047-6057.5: -0.06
